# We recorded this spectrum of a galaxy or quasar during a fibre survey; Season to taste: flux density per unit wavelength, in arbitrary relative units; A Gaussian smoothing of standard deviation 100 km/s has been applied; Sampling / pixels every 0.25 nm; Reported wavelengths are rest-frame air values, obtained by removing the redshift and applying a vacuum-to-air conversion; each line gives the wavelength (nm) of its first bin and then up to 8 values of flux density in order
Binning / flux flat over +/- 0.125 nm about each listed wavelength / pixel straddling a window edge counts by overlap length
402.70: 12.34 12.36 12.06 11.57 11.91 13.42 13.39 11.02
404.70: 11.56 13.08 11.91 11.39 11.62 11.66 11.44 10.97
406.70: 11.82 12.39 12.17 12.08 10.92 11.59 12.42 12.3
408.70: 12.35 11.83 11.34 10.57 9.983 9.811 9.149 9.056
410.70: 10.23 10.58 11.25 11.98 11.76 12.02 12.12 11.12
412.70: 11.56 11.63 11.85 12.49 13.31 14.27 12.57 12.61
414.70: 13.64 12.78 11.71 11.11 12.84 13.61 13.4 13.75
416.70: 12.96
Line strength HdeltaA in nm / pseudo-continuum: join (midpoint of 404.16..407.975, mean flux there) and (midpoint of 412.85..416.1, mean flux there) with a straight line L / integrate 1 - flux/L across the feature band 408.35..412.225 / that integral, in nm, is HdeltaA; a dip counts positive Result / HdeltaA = 0.39 nm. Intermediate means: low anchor 11.8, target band 11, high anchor 12.7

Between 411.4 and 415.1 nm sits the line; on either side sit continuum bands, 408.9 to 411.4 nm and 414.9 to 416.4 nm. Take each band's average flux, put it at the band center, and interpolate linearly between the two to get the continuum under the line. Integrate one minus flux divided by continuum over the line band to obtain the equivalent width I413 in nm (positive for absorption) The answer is -0.23 nm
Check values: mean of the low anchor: 10.4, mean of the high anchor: 12.6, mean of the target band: 12.4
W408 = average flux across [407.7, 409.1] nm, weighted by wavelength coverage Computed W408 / 12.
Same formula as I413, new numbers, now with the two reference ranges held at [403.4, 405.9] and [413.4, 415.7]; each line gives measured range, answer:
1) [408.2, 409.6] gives 0.07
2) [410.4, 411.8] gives 0.18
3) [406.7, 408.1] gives 0.05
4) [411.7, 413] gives 0.09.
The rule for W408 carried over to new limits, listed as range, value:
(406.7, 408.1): 11.8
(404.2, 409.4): 11.8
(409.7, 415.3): 11.7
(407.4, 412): 11.1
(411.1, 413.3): 11.7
